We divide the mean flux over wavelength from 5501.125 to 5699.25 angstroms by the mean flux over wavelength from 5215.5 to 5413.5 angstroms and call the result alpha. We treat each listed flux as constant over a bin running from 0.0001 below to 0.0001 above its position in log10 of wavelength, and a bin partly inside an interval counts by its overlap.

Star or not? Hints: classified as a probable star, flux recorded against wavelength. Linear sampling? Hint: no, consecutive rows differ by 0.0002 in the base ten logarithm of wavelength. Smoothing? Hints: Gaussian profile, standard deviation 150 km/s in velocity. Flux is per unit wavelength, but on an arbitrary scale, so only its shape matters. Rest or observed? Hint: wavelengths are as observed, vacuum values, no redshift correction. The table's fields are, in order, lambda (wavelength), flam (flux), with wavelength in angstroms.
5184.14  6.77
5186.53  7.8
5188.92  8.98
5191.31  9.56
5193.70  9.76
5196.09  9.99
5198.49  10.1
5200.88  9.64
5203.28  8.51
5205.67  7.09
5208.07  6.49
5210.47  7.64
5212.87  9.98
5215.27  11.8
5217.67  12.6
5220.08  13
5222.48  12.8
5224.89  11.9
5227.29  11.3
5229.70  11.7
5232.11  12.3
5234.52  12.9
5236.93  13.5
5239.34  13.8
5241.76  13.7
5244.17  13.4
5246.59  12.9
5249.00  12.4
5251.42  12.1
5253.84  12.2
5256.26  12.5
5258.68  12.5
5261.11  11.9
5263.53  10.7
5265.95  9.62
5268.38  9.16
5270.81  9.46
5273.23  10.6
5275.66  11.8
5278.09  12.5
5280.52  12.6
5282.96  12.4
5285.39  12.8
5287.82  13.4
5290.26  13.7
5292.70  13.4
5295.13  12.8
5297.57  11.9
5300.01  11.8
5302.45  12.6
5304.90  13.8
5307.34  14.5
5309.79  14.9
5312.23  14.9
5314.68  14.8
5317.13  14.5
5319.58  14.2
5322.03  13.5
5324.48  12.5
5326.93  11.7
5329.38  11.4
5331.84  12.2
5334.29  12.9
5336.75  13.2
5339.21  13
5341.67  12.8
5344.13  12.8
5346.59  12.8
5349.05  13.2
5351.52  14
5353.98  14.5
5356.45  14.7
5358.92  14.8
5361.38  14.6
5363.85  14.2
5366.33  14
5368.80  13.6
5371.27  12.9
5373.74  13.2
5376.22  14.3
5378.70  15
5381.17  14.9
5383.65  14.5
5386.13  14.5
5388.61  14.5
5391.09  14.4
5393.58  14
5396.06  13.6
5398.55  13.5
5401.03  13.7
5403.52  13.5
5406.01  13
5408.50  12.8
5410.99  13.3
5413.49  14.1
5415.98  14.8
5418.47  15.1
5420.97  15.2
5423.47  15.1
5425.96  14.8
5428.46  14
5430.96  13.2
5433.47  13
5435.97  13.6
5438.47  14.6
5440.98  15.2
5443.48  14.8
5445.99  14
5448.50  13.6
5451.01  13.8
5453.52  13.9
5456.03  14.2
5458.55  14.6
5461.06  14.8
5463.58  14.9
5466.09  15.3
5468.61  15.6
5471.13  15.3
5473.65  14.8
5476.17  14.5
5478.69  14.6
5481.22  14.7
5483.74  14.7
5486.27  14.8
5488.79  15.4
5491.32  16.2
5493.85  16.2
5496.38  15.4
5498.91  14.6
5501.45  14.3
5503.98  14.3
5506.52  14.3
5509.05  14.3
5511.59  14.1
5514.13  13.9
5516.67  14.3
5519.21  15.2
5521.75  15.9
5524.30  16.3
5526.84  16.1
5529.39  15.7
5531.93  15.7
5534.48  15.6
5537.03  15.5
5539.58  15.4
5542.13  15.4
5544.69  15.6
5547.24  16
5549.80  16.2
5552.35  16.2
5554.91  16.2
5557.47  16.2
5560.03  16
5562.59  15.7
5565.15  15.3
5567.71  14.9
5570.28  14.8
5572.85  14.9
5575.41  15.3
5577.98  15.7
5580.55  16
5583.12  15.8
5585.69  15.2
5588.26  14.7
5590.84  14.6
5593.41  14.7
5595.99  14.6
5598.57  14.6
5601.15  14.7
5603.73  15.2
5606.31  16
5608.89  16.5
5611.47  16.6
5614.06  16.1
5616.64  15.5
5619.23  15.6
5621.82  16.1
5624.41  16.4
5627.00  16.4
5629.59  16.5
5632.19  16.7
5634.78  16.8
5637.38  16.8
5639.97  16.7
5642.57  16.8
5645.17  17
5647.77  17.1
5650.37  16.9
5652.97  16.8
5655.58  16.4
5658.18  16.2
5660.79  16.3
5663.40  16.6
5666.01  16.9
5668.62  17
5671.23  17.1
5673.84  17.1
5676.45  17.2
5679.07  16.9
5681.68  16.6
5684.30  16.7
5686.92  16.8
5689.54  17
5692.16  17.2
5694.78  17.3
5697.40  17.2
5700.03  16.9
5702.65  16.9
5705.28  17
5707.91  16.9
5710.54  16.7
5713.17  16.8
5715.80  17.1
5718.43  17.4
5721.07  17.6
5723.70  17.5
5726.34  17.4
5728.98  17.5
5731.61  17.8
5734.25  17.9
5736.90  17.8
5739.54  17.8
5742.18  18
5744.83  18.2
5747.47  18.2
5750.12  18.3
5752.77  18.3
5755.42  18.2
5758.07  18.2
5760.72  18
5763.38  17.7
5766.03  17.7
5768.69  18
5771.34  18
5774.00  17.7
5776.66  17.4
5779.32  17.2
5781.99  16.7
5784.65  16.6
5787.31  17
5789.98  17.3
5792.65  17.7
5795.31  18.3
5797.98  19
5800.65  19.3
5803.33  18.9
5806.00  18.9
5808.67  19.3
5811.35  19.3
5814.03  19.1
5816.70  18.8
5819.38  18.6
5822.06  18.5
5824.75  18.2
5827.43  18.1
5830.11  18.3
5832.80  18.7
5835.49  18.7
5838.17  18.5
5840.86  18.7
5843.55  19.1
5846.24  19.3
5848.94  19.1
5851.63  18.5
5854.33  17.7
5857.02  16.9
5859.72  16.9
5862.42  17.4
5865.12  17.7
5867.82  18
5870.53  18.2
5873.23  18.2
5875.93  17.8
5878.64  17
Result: 1.22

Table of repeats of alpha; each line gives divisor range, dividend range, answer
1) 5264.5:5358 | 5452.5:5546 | 1.17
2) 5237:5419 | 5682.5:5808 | 1.34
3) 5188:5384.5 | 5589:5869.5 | 1.40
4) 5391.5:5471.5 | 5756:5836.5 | 1.28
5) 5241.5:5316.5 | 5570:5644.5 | 1.26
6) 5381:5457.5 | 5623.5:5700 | 1.19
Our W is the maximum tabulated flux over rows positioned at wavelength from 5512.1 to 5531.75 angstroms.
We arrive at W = 16.3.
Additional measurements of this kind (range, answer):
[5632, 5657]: 17.1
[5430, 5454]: 15.2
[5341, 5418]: 15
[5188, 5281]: 13.8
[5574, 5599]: 16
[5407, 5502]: 16.2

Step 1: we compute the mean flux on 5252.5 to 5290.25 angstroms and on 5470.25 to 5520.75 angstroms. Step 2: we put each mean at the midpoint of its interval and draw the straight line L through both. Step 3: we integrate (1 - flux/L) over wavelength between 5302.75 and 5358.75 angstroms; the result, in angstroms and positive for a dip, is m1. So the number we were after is -4.5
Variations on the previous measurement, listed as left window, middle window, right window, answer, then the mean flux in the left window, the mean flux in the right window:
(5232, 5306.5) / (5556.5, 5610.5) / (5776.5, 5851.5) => 1.74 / 12.3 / 18.4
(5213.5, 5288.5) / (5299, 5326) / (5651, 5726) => -2.16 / 12.1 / 16.9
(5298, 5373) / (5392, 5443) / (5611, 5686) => 1.04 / 13.5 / 16.6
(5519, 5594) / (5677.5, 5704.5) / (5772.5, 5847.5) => 0.13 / 15.6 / 18.3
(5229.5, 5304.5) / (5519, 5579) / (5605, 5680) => -0.64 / 12.3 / 16.6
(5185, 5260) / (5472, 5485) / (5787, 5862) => -0.41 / 11.1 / 18.5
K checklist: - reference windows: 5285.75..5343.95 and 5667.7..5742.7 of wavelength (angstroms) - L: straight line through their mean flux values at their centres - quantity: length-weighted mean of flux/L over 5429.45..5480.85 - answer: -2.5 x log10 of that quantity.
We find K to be 0.018 mag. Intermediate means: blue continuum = 13.2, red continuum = 17.2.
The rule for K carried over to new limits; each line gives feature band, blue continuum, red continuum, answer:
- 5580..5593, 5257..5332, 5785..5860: 0.04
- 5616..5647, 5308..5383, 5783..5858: 0.01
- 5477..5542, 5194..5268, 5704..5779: -0.02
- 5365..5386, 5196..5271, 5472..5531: -0.07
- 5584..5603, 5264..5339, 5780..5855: 0.08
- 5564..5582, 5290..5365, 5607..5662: 0.04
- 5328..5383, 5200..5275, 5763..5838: -0.07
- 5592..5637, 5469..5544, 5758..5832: 0.03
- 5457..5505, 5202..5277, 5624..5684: -0.04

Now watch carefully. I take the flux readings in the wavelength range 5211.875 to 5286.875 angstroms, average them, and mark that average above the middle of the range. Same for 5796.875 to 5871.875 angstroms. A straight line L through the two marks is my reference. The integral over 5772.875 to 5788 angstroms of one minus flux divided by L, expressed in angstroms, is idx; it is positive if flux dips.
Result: 0.7 angstroms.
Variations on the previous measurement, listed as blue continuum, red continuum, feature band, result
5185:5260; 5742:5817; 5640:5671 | -0.36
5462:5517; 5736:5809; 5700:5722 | 0.34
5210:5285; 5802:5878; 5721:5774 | -1.60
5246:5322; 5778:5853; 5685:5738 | 0.15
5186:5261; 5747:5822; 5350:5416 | -4.38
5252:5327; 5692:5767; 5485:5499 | -0.59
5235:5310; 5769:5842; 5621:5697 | -0.63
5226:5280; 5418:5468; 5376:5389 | -0.99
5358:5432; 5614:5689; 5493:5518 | 1.07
